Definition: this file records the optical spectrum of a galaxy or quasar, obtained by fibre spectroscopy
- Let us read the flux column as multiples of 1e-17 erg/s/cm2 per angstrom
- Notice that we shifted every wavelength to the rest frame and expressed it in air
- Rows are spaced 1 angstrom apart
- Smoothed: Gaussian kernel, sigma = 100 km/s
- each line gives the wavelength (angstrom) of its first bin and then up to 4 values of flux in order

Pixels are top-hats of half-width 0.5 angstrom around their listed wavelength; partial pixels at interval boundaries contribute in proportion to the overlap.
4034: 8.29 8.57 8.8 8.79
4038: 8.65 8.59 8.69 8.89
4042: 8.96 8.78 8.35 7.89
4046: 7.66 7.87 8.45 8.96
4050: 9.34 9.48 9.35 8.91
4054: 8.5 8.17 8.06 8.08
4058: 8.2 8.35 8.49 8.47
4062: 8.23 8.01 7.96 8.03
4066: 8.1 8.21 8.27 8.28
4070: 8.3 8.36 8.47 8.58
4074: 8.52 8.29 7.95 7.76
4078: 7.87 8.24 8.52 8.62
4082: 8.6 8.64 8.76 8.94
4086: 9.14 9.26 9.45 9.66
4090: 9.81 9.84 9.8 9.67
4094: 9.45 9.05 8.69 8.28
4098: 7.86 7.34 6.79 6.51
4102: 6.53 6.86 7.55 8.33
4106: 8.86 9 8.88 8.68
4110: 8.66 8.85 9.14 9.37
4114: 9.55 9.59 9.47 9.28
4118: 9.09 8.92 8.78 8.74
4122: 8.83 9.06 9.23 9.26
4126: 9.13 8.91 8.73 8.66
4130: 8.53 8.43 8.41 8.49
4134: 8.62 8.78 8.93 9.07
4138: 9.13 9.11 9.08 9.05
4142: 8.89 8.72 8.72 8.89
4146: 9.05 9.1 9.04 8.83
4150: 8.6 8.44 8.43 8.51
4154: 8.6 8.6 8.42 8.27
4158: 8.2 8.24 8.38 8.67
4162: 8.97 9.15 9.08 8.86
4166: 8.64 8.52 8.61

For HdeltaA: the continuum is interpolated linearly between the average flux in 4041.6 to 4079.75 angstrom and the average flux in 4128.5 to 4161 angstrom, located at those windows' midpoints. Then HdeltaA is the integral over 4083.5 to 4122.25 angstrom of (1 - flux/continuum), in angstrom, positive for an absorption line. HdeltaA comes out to -1.0 angstrom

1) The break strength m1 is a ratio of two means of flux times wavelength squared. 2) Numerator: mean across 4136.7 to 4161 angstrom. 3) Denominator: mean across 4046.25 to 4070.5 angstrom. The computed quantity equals 1.1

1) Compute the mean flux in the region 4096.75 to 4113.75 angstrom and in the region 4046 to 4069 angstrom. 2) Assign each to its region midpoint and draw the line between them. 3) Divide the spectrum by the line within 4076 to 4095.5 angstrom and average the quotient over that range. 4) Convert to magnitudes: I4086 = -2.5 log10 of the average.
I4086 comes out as -0.09 mag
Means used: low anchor 8.41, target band 8.98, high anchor 8.11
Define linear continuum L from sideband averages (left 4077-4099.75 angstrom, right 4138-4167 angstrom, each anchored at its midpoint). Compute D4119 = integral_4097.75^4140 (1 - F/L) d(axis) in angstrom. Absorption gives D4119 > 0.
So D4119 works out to 0.8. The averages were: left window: 8.84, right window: 8.74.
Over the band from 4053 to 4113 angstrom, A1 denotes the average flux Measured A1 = 8.45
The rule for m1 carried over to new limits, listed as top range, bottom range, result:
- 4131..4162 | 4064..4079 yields 1.10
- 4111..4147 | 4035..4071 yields 1.10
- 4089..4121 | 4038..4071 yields 1.05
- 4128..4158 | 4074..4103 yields 1.05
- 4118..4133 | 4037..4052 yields 1.06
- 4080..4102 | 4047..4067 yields 1.05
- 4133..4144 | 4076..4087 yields 1.08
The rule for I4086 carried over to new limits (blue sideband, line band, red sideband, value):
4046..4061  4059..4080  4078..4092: 0.071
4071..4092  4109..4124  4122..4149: -0.030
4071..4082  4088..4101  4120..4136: -0.040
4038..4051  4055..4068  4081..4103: 0.053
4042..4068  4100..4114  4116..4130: 0.076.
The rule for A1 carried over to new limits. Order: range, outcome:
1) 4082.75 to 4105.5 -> 8.53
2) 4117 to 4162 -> 8.77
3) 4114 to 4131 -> 9.01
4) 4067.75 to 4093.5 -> 8.76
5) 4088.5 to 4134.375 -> 8.72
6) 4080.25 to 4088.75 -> 8.94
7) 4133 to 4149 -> 8.93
